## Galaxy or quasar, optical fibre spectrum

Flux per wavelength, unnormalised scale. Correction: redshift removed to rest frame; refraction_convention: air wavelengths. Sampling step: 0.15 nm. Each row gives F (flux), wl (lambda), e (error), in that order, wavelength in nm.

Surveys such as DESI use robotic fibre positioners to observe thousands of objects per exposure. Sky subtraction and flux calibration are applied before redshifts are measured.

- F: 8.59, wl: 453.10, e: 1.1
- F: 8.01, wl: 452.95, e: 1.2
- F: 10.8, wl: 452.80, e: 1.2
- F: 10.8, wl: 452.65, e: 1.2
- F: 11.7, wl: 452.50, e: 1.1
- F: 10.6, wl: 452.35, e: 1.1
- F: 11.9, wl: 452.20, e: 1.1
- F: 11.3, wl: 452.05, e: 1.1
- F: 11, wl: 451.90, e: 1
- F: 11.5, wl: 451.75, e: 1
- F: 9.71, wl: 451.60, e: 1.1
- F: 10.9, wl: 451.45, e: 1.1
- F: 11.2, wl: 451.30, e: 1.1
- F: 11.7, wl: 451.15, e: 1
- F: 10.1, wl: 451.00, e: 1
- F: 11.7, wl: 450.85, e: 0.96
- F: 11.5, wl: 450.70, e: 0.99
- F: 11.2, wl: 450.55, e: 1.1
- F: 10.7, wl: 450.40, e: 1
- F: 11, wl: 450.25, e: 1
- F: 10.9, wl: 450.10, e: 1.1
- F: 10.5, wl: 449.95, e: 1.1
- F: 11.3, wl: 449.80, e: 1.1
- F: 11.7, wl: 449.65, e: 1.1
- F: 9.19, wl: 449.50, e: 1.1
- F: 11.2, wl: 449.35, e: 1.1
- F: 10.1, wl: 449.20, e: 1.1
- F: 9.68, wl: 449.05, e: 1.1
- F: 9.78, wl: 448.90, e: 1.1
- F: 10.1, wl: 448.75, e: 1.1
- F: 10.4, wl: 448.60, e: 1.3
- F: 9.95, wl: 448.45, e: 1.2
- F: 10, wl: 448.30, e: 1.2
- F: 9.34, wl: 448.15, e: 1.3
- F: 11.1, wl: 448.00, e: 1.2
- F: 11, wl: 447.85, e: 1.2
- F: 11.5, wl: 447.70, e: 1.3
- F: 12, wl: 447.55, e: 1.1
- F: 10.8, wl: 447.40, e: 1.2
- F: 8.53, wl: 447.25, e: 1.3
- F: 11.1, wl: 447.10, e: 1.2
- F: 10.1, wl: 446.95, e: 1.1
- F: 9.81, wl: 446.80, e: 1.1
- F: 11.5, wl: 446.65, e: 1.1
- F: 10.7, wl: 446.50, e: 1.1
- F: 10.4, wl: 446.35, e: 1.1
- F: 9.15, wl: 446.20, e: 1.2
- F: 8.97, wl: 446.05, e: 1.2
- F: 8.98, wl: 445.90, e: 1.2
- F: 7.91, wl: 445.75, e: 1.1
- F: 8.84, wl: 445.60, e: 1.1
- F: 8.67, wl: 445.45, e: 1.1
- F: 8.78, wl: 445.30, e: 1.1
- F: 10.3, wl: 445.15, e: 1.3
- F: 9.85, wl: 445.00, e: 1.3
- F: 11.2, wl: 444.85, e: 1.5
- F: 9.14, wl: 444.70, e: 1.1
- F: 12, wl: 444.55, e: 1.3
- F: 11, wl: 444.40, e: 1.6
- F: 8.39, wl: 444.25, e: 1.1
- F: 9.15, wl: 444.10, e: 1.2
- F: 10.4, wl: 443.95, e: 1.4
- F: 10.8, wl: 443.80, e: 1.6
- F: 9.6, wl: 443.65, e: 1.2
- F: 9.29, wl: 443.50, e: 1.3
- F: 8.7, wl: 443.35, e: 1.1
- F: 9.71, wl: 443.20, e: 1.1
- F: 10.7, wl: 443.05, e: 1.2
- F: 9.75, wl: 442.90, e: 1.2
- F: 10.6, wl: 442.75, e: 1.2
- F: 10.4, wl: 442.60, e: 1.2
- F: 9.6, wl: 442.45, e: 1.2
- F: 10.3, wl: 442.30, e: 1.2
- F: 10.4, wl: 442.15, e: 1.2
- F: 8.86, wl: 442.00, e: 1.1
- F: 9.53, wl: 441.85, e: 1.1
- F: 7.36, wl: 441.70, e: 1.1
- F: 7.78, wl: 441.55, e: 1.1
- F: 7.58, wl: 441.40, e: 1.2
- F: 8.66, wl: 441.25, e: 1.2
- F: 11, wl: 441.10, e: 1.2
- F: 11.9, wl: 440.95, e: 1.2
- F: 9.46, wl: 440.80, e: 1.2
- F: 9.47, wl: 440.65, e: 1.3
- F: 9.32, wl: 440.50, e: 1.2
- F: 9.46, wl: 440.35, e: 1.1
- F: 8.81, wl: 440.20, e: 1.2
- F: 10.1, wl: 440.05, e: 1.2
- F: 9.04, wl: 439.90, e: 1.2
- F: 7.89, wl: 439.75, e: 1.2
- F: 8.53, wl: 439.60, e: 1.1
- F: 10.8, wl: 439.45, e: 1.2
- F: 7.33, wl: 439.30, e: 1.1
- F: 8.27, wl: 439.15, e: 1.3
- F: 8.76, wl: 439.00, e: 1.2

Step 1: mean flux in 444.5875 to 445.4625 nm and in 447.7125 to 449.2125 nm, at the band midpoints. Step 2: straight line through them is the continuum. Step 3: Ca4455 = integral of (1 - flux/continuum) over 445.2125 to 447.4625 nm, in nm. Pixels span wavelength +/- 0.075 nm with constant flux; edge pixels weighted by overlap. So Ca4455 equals 0.082 nm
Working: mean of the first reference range 9.83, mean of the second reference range 10.2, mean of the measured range 9.61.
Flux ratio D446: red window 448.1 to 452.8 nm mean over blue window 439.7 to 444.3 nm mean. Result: 1.13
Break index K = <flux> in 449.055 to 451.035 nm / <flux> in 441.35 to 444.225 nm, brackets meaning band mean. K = 1.14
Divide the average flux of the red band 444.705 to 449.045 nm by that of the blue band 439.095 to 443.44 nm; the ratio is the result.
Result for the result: 1.07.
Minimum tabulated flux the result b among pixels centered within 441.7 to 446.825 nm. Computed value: 7.36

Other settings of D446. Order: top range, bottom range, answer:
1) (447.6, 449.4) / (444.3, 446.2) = 1.08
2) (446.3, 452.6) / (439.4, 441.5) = 1.14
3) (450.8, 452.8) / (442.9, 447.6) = 1.12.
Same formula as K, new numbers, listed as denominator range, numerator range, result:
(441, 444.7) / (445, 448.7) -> 1.03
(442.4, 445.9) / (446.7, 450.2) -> 1.07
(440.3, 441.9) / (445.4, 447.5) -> 1.05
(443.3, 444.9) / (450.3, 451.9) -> 1.11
